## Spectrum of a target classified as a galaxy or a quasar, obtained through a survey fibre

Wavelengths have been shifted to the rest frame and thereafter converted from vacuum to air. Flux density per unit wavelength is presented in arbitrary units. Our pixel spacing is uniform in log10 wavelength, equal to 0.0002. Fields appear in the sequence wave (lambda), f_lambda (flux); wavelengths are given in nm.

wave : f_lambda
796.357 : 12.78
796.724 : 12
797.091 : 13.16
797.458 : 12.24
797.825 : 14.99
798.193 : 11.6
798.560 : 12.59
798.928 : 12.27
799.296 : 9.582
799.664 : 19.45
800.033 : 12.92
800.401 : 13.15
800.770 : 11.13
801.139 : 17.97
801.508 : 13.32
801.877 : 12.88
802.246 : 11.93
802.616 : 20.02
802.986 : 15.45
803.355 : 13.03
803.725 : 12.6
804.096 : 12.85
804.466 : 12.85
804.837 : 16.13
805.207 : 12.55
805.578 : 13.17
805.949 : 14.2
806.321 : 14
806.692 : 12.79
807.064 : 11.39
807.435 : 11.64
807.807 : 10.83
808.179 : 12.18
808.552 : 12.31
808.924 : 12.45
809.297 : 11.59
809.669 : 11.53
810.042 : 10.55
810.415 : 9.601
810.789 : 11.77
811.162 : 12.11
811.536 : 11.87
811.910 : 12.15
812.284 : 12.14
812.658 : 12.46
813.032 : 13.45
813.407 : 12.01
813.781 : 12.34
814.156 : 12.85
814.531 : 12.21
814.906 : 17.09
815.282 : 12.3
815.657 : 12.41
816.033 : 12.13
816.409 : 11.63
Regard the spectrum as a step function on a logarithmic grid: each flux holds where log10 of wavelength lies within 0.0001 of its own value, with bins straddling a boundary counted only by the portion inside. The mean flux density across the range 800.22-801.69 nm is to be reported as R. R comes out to 13.9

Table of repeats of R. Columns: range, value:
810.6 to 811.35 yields 11.9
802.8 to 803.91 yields 13.7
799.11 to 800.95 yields 13.2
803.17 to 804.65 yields 12.8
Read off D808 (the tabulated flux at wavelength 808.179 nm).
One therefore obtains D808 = 12.18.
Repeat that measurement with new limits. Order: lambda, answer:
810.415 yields 9.601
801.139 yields 17.97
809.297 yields 11.59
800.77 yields 11.13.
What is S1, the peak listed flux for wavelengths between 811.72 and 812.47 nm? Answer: 12.15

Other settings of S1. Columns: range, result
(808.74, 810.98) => 12.45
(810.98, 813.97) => 13.45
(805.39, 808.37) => 14.2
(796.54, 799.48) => 14.99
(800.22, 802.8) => 20.02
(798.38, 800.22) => 19.45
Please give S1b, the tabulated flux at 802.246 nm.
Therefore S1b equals 11.93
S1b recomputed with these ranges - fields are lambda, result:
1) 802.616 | 20.02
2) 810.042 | 10.55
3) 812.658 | 12.46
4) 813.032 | 13.45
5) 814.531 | 12.21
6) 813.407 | 12.01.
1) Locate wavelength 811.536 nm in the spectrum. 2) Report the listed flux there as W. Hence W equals 11.87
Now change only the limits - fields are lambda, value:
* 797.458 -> 12.24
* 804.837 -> 16.13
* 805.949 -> 14.2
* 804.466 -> 12.85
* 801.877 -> 12.88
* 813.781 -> 12.34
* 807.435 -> 11.64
